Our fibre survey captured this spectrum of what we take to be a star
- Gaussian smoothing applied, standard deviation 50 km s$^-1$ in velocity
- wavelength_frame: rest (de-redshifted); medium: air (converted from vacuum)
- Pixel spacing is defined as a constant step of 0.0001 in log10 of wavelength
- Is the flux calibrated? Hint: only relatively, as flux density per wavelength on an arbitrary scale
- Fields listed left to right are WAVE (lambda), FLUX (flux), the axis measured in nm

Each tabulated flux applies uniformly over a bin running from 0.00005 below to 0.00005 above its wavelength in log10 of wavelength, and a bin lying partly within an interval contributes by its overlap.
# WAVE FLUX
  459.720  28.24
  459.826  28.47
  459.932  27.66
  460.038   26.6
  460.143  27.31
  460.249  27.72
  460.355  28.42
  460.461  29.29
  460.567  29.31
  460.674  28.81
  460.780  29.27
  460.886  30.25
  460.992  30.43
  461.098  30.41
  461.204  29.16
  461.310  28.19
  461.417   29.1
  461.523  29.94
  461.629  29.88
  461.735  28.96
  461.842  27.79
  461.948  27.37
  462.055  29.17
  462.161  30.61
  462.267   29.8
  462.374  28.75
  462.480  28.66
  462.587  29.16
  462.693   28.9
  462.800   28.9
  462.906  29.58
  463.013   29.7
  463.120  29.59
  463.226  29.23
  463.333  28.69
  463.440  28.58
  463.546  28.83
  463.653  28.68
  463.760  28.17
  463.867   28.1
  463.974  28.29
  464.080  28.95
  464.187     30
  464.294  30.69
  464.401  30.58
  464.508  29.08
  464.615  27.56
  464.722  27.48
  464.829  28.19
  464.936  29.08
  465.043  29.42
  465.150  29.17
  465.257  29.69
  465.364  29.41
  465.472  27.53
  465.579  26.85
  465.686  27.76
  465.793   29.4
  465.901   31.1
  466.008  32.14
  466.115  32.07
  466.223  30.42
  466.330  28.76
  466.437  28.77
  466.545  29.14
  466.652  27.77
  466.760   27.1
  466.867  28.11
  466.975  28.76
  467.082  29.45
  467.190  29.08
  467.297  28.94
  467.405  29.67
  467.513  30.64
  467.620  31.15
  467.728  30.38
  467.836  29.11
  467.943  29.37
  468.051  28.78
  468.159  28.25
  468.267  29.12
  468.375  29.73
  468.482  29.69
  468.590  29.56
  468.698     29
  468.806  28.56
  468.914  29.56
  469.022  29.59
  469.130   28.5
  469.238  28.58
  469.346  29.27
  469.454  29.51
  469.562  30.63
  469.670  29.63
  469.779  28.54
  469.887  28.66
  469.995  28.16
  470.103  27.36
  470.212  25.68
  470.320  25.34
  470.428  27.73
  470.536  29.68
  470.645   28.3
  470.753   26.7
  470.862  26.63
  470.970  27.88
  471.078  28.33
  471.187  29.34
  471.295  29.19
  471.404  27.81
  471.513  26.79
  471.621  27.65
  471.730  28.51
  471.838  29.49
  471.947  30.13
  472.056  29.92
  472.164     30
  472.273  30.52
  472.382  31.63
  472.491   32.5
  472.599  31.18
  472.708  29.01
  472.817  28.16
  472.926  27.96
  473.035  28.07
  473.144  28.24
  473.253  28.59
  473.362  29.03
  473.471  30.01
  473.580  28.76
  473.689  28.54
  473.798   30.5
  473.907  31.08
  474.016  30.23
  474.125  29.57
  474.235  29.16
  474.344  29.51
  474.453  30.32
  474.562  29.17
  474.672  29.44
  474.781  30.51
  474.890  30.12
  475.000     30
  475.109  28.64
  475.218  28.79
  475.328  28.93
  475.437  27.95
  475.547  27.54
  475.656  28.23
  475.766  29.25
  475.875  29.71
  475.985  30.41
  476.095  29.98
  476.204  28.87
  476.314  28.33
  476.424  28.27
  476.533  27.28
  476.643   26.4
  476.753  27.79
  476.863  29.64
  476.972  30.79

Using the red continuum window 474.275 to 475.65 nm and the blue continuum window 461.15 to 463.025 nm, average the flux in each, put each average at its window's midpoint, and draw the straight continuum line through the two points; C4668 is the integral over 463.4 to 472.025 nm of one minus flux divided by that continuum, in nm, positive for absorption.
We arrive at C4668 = 0.08 nm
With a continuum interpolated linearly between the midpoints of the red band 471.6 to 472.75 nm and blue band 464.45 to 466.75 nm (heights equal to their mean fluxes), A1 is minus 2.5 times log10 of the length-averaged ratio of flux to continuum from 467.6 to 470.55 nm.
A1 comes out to 0.03 mag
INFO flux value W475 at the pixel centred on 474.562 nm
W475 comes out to 29.17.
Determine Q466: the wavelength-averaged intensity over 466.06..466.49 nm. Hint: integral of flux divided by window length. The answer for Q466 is 30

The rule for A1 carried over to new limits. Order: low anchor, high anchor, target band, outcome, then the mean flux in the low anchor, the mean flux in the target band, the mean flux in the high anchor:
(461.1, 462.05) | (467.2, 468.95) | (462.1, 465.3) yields 0.00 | 28.9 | 29.1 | 29.5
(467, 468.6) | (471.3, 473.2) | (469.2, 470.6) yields 0.04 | 29.5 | 28.4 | 29.3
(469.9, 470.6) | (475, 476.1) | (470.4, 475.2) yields -0.04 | 27.4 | 29.2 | 28.9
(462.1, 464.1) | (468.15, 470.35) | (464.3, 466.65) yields -0.01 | 29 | 29.2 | 28.8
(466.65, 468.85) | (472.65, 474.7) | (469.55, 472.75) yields 0.02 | 29.2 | 28.7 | 29.2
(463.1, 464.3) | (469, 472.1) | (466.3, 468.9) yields -0.02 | 28.9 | 29.1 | 28.4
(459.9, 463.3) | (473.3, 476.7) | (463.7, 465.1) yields 0.01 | 29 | 28.9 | 29.2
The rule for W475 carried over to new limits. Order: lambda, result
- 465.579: 26.85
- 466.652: 27.77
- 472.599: 31.18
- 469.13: 28.5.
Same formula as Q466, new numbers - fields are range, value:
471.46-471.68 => 27.3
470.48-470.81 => 28.2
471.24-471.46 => 28.4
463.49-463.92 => 28.4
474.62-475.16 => 29.8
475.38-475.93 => 28.6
